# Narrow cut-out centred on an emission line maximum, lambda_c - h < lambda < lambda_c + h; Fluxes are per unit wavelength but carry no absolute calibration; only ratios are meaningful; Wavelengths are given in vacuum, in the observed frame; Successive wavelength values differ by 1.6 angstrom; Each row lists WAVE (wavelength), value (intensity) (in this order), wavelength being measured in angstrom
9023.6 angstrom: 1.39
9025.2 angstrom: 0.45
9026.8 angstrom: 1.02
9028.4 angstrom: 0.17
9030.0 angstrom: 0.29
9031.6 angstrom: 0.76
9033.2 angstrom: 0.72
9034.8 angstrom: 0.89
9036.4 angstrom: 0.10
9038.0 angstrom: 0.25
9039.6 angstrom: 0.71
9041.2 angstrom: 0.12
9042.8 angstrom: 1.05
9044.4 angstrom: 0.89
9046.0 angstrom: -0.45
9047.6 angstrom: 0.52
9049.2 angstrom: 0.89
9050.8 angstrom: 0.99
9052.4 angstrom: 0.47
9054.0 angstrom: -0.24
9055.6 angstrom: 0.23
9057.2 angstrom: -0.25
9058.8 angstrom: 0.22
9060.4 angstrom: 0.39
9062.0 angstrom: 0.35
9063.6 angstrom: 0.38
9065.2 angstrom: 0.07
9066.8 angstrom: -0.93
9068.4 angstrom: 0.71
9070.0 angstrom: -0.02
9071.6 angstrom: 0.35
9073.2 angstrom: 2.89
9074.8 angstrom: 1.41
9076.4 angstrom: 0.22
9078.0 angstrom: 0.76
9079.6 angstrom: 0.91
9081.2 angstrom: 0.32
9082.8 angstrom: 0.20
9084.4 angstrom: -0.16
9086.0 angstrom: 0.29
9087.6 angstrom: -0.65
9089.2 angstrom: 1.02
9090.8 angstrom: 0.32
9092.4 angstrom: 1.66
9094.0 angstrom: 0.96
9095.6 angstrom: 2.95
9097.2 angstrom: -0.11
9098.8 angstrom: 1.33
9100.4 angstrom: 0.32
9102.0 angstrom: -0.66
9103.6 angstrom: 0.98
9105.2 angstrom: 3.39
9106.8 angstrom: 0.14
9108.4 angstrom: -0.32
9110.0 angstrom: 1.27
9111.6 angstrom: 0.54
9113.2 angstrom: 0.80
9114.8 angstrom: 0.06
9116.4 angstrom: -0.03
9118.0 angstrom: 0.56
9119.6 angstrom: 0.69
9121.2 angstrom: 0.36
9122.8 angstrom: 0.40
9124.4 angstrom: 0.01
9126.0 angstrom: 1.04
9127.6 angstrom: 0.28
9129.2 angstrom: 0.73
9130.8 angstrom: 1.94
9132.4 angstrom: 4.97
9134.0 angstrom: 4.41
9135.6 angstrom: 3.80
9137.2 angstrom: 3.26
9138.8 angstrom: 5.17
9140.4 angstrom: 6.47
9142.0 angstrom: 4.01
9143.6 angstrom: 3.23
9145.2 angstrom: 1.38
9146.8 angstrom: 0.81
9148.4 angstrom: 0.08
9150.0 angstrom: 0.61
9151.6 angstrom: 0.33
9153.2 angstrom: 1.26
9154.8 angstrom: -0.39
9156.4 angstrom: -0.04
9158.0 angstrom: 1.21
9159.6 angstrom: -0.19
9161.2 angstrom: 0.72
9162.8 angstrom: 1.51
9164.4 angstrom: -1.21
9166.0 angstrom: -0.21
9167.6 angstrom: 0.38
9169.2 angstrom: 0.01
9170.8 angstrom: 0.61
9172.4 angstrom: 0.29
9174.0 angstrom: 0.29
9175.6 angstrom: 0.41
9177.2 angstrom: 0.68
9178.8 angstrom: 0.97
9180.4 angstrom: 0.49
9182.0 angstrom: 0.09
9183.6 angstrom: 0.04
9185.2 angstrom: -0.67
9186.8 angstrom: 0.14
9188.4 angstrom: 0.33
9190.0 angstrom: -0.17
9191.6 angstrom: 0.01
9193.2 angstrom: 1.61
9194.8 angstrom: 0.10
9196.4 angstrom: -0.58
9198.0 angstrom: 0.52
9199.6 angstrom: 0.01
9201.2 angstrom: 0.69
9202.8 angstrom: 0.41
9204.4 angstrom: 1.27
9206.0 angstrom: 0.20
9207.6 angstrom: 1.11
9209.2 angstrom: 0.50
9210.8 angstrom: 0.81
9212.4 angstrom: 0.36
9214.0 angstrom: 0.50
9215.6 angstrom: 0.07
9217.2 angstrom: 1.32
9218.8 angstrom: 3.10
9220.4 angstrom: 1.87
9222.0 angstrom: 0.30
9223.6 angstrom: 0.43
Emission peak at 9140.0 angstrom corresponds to [O II]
